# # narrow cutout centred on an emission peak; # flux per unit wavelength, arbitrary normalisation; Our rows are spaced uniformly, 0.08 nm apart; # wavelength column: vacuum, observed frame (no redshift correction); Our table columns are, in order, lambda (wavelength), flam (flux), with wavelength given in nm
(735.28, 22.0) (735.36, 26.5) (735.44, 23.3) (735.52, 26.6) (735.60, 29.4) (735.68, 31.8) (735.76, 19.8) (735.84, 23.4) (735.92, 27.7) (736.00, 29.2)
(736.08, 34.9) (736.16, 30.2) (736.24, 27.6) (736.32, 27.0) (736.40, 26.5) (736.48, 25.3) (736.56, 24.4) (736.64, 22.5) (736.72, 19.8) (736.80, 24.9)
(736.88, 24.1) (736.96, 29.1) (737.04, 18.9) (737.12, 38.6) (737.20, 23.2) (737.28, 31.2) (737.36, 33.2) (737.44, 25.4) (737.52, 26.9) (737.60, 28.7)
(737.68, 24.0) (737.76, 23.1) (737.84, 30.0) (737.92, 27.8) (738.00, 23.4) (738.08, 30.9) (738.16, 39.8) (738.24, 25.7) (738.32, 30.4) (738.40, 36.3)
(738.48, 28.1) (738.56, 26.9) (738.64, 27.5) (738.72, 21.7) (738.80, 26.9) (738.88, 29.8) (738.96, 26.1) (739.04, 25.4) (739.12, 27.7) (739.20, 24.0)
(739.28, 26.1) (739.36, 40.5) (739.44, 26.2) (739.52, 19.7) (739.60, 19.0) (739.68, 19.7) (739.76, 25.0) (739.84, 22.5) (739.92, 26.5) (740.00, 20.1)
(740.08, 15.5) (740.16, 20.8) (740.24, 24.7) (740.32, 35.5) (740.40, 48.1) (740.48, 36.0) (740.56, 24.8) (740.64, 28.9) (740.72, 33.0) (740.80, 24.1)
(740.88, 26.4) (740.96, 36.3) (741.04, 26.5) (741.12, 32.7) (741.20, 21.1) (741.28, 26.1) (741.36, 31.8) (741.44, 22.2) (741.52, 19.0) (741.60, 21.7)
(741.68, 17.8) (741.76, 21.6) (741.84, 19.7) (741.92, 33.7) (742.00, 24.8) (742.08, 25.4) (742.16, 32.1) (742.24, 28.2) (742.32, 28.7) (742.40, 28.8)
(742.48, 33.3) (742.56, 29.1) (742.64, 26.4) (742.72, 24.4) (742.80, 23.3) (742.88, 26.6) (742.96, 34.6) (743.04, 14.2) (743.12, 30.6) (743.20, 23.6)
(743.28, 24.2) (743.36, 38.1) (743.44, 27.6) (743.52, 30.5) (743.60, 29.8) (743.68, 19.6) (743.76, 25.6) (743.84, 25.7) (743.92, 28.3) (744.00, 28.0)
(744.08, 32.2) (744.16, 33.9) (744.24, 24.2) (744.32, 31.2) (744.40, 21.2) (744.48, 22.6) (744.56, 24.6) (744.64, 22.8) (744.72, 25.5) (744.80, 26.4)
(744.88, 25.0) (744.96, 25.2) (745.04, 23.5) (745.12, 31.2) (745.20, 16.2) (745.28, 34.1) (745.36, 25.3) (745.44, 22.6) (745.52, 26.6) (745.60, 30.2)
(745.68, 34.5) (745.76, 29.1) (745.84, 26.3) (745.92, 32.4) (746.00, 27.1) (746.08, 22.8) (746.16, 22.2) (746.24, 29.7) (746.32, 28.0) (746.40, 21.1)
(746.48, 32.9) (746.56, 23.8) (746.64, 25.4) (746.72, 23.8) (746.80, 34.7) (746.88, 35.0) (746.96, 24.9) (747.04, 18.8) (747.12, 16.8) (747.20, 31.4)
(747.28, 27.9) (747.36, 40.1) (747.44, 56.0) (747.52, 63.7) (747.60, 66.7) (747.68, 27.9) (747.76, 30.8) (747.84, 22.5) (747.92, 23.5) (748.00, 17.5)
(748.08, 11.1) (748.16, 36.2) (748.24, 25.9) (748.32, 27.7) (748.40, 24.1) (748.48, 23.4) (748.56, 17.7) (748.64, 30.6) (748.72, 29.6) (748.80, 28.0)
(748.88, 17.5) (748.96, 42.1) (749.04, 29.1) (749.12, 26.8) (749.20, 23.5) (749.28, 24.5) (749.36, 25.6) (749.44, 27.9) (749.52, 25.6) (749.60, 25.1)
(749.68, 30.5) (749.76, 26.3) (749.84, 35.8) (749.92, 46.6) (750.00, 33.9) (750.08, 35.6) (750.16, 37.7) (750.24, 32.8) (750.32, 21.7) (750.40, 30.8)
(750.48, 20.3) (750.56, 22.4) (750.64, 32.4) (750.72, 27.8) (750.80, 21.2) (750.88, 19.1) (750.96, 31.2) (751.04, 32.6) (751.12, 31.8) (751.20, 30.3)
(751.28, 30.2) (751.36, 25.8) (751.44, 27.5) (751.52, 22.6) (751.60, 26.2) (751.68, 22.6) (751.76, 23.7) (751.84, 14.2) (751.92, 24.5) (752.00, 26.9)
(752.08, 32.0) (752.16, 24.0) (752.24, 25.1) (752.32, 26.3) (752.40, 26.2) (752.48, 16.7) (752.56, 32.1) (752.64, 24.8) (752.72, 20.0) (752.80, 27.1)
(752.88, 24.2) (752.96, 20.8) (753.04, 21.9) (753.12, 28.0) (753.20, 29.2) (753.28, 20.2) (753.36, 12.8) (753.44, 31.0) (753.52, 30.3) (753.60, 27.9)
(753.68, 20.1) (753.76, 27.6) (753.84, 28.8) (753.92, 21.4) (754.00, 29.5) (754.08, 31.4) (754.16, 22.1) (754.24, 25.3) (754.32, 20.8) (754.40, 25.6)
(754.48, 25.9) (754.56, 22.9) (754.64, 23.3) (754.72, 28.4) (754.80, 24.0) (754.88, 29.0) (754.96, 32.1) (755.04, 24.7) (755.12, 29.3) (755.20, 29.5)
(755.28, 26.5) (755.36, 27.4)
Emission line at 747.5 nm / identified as H-alpha 6563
